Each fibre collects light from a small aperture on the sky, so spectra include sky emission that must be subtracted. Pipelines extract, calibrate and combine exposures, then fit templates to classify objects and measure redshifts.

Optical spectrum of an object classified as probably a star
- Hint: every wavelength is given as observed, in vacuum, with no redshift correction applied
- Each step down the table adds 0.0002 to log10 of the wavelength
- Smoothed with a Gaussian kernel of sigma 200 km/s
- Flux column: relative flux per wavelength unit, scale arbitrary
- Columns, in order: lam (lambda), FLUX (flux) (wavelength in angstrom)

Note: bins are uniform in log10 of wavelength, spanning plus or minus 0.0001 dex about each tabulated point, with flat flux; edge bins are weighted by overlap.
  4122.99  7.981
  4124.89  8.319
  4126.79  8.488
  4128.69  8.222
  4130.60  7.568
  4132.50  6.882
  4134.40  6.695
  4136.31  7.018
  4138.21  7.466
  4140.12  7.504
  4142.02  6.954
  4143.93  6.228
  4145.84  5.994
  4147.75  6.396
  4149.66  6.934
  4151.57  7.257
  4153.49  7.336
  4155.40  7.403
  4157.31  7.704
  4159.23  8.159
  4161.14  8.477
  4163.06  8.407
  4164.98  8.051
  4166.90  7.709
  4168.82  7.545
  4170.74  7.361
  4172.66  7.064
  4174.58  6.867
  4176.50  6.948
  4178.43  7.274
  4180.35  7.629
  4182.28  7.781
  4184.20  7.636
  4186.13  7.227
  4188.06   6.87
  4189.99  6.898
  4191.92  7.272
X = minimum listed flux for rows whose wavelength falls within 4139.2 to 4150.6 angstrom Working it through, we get 5.994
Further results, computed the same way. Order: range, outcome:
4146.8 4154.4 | 6.396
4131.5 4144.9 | 6.228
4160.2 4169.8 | 7.545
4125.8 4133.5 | 6.882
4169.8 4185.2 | 6.867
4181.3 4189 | 6.87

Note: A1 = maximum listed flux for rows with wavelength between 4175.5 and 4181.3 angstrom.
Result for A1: 7.629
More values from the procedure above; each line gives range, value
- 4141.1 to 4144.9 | 6.954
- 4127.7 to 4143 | 8.222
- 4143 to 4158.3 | 7.704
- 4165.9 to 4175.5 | 7.709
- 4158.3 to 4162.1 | 8.477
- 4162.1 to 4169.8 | 8.407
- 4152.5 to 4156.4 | 7.403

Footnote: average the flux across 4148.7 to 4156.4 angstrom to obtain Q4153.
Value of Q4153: 7.24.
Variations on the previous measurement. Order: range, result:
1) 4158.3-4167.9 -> 8.16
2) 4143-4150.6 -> 6.39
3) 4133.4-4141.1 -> 7.17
